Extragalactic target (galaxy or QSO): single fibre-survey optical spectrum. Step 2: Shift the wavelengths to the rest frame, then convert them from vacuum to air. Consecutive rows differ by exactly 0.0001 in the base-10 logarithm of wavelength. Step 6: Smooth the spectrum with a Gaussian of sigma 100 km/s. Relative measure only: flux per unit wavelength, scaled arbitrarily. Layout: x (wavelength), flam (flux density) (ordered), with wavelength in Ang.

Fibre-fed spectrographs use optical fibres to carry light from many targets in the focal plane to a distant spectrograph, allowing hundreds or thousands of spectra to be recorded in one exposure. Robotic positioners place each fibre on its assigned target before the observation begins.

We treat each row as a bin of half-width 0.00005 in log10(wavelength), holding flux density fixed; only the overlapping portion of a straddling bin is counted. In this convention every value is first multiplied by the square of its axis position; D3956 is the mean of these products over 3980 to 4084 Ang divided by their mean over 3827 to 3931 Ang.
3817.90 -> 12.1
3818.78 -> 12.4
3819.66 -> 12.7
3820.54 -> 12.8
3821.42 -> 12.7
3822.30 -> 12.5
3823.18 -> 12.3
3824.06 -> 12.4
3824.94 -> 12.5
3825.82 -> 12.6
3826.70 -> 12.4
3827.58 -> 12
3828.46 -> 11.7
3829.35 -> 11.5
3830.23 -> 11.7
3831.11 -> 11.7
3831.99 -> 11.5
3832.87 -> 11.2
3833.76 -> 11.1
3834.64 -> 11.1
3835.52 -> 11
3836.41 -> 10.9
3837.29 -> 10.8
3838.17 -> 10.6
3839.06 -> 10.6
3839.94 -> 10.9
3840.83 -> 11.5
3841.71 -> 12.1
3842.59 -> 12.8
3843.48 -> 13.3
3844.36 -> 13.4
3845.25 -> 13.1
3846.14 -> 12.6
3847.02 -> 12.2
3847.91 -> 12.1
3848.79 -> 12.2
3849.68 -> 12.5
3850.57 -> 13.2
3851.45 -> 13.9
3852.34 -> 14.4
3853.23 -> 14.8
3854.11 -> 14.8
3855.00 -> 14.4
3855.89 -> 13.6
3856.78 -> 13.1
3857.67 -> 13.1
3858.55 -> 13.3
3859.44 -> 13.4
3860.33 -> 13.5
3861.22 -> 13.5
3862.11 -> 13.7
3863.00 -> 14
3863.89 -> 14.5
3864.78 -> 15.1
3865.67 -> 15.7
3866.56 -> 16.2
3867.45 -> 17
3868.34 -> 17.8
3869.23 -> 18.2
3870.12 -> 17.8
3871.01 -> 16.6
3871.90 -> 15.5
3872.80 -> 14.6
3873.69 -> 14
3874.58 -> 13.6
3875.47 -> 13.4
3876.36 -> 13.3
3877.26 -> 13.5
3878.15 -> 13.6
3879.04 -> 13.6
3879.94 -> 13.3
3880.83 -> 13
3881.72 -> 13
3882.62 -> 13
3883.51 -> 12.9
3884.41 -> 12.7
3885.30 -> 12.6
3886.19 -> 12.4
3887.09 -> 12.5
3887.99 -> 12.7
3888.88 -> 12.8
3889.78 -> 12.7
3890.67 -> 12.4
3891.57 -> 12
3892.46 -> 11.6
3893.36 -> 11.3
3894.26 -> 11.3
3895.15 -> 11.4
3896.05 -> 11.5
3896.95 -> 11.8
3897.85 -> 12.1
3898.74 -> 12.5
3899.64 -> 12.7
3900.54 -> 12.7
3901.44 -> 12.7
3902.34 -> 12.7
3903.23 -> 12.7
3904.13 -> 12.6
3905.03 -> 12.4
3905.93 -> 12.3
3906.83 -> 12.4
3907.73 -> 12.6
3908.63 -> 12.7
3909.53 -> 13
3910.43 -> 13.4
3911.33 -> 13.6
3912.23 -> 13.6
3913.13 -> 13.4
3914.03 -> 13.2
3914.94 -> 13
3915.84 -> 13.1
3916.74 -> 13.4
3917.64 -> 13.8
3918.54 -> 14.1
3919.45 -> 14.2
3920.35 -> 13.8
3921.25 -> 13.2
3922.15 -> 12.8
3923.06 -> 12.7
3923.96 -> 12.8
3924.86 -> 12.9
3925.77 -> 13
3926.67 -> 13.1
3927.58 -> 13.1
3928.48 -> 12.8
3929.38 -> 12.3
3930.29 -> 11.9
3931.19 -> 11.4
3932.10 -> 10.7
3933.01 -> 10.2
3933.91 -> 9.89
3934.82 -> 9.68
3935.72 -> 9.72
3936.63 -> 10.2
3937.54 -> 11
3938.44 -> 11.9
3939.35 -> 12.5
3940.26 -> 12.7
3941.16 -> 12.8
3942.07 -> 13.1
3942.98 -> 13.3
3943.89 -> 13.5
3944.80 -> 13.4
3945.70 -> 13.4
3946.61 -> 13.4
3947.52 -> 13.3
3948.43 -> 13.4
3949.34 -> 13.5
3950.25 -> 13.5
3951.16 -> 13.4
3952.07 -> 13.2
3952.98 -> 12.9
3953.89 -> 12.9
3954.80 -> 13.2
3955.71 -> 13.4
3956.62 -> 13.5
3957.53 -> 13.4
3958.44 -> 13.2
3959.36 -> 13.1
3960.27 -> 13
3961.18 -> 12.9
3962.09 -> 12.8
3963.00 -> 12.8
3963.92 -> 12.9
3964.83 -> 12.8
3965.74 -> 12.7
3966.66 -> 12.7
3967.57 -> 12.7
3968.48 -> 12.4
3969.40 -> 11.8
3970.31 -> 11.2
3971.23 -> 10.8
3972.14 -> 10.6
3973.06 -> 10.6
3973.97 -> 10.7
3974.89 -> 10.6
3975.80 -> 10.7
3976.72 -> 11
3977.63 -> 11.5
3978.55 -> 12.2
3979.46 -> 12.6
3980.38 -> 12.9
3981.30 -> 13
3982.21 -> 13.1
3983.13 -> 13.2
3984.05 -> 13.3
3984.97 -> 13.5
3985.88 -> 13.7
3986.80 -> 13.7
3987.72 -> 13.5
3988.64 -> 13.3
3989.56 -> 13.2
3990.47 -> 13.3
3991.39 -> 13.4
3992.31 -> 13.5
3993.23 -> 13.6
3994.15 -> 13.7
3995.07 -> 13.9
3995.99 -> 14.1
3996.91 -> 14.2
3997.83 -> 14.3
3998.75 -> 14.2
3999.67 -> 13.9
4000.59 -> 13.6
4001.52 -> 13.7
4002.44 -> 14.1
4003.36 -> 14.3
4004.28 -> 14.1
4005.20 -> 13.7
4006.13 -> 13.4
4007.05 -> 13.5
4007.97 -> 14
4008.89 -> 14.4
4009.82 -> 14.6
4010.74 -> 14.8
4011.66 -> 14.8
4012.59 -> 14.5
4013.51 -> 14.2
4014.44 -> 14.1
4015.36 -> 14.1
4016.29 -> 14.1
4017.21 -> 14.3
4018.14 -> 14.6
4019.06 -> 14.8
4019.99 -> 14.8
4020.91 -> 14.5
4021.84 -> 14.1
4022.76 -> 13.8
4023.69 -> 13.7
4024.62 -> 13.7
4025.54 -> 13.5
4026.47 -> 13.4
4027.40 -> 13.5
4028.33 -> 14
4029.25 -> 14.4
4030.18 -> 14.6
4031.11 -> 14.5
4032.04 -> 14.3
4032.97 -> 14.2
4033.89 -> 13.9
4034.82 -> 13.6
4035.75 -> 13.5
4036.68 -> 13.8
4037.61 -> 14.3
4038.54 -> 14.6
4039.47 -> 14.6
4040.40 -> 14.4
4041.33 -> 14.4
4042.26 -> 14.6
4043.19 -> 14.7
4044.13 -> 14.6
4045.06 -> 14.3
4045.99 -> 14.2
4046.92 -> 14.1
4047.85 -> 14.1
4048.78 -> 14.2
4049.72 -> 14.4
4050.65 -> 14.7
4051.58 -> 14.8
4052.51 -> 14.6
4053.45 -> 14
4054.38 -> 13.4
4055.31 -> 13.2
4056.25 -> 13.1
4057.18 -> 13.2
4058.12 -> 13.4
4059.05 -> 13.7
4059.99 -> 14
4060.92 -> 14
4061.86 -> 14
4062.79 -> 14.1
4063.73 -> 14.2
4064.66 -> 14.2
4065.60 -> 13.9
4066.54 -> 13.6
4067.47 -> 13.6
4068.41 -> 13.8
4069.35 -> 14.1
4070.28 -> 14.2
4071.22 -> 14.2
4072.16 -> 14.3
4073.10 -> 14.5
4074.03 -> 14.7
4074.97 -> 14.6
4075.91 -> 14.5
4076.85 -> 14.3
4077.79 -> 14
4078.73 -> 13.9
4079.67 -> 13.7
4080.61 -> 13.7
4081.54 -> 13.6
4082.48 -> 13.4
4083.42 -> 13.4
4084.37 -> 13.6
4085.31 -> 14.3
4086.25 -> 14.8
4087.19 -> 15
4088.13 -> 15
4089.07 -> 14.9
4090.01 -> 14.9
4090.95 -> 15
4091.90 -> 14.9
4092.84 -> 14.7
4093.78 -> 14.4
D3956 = 1.16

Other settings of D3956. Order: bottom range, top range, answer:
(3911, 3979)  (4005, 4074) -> 1.18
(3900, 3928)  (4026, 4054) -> 1.16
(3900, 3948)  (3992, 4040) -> 1.17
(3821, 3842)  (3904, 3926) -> 1.18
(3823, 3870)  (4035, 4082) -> 1.20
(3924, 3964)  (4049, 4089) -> 1.19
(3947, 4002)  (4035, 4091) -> 1.15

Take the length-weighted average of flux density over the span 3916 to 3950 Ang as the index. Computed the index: 12.5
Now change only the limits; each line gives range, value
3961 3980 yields 11.8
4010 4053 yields 14.3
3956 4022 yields 13.3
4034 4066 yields 14.1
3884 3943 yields 12.4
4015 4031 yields 14.1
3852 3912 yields 13.5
